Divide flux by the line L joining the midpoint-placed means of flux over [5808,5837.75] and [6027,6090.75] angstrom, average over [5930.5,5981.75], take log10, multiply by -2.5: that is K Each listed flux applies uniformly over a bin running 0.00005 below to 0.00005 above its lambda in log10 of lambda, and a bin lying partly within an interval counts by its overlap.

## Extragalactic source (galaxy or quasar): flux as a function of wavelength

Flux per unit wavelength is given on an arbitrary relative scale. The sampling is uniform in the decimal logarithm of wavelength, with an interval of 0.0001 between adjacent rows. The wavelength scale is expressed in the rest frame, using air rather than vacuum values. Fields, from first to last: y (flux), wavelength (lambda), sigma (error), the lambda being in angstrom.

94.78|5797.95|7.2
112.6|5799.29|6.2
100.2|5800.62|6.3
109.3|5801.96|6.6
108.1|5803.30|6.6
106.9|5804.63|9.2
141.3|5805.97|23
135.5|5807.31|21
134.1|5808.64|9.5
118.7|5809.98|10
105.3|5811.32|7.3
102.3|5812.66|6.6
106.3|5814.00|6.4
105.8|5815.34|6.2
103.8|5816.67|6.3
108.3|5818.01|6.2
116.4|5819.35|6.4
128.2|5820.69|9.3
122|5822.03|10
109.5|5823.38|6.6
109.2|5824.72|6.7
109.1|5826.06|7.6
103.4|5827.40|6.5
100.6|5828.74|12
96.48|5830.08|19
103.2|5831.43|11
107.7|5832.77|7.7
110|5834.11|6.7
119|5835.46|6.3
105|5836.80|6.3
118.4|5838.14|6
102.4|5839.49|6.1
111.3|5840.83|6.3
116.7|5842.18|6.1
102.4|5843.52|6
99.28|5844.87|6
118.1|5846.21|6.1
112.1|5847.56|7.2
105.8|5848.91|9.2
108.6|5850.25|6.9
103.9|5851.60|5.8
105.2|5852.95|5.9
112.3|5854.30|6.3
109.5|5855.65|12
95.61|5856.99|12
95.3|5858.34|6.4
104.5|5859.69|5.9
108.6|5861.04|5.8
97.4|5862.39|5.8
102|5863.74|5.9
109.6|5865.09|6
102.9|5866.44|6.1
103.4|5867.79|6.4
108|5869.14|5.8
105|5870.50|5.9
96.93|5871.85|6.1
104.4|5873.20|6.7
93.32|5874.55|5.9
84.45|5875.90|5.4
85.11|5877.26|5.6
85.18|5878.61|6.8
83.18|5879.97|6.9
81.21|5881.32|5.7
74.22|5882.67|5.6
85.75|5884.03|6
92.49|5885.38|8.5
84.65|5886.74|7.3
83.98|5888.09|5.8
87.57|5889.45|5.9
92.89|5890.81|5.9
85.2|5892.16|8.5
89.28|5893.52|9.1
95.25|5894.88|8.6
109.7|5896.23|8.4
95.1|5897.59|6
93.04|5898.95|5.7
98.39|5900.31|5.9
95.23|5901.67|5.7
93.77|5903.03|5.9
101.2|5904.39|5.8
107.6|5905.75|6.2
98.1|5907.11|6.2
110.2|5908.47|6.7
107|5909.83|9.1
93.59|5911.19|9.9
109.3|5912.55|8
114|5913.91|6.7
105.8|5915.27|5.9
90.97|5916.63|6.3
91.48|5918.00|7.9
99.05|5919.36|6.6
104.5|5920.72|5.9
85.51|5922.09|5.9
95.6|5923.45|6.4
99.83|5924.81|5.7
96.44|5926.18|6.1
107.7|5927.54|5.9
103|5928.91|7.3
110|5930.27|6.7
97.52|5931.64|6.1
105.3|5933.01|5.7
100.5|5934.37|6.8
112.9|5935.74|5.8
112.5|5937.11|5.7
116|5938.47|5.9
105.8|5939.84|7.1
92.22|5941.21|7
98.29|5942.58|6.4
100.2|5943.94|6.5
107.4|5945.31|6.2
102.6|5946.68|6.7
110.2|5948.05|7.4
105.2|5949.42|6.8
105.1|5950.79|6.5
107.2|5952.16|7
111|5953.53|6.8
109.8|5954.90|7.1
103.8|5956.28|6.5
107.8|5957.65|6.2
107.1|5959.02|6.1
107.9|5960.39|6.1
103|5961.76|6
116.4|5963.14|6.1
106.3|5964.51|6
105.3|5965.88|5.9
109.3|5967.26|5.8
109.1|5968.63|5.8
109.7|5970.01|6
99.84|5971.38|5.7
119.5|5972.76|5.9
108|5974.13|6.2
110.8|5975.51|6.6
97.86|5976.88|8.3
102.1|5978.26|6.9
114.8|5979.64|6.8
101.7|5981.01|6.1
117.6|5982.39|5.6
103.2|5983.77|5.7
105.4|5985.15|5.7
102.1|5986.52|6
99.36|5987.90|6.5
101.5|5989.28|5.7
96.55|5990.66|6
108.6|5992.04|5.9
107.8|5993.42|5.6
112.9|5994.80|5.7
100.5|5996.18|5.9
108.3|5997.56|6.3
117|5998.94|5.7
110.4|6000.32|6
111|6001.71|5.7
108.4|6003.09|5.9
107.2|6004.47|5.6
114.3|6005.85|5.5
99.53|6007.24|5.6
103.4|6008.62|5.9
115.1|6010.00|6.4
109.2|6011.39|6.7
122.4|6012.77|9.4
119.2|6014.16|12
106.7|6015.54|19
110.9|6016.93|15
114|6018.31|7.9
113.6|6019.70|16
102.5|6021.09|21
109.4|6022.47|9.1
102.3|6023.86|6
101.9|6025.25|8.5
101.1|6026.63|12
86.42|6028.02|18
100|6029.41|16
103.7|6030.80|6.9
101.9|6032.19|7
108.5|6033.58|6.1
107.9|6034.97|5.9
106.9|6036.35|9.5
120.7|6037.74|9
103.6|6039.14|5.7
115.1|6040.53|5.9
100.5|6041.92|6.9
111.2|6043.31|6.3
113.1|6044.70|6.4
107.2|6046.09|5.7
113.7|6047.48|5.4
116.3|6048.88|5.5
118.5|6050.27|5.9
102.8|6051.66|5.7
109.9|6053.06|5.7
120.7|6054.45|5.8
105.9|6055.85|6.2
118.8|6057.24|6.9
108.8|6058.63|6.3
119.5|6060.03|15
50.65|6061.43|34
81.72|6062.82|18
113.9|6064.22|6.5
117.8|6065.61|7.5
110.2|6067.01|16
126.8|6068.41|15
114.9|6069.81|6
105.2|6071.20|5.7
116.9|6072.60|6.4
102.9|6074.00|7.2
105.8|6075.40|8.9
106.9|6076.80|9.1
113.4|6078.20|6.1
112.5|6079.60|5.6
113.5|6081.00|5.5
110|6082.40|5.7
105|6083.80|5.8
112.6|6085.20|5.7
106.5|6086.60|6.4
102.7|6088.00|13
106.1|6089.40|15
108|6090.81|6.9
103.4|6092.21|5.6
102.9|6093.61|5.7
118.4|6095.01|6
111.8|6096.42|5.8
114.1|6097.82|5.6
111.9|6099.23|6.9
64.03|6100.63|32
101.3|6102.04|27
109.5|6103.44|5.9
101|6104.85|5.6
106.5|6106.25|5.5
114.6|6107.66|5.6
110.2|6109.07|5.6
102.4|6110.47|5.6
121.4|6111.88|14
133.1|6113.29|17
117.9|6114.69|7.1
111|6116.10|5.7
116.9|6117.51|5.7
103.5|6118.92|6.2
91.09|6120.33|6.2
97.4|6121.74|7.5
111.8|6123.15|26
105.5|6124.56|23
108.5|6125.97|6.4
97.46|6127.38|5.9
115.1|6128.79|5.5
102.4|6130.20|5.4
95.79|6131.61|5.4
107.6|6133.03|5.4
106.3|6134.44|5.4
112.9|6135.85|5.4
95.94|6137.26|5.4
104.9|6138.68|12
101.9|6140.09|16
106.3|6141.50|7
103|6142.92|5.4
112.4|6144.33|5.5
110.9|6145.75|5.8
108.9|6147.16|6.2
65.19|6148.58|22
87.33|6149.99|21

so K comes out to 0.02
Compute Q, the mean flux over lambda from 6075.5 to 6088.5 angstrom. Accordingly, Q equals 109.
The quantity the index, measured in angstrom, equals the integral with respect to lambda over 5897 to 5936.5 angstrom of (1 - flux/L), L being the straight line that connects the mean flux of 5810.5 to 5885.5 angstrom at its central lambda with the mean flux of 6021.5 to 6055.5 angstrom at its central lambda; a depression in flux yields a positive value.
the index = 1.59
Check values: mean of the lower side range 104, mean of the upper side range 108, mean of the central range 101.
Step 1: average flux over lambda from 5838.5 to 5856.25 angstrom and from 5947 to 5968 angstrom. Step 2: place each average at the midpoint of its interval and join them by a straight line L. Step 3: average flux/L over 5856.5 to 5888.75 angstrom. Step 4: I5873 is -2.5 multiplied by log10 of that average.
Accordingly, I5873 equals 0.15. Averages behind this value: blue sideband 108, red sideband 108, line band 94.5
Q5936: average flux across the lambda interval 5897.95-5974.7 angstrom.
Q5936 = 104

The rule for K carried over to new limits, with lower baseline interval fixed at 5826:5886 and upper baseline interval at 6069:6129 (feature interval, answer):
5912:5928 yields 0.037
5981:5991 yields 0.014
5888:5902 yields 0.101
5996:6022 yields -0.047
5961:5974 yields -0.042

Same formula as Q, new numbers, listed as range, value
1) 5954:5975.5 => 108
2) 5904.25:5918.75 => 103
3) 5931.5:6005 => 107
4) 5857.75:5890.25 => 94.1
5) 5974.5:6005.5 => 107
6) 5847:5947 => 99.2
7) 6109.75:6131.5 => 109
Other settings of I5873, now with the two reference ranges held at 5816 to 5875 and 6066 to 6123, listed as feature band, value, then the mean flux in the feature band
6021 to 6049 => 0.02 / 106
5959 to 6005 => 0.01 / 107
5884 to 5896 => 0.20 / 89.6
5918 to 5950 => 0.05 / 103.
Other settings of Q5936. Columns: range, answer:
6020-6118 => 108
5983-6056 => 108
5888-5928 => 98.1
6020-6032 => 101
